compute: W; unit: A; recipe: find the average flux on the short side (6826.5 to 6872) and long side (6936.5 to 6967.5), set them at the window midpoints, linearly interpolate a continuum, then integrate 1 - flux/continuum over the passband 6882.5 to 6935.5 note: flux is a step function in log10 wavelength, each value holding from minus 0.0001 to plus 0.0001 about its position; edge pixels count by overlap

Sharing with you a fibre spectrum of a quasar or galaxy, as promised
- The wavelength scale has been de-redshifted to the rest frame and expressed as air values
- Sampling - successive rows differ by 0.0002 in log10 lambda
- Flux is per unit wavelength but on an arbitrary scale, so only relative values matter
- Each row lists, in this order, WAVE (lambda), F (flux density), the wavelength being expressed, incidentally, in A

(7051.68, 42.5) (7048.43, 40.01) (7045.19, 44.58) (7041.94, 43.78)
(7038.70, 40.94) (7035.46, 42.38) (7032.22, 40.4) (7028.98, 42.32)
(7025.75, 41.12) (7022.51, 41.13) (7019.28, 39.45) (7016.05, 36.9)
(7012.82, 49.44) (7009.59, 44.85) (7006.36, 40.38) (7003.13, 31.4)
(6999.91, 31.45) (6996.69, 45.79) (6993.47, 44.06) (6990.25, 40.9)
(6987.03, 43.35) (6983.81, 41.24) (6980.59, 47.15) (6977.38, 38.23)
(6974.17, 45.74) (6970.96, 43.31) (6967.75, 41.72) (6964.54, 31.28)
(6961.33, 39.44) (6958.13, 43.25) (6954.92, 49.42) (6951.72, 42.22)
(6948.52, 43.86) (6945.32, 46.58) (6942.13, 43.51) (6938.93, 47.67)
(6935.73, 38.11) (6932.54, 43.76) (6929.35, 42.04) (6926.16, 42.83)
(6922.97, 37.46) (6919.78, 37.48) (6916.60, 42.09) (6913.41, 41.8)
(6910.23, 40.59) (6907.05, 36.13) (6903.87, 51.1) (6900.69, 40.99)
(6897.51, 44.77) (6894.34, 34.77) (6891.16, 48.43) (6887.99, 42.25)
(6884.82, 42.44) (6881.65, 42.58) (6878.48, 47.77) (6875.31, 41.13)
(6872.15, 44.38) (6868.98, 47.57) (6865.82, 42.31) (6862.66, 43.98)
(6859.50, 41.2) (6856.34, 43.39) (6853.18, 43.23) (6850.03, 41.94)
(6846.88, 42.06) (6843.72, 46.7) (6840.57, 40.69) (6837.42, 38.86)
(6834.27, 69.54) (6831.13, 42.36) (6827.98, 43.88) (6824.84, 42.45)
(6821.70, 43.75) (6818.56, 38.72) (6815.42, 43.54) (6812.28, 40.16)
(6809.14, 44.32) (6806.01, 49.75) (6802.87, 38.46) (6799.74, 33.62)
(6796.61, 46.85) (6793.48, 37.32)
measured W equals 2.4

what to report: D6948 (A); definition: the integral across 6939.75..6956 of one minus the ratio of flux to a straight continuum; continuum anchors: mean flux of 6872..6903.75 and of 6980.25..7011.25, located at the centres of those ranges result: -1.2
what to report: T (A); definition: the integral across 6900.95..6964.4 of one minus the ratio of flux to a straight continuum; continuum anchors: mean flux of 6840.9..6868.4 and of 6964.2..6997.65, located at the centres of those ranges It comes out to 0.6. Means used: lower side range 43.2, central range 42.3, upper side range 42.4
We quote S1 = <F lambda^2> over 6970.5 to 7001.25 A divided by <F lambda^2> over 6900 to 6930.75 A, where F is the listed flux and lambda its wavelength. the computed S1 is 1.0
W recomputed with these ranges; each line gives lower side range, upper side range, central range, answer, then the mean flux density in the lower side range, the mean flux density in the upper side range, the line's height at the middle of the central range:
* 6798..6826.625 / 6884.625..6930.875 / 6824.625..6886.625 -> -4.1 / 41.7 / 41.7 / 41.7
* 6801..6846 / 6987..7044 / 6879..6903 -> 0.2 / 44.4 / 41.1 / 43.2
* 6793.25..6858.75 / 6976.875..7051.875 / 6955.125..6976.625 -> 0.4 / 43.5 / 41.4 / 42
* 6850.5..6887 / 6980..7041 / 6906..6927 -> 1.5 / 43.6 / 41.2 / 42.8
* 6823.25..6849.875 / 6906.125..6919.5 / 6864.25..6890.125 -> -0.7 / 45.6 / 40.1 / 42.7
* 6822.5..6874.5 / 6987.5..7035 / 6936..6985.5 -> -1.0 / 44.6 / 40.8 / 42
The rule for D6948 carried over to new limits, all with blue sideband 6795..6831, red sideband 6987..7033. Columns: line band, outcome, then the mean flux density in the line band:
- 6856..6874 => -0.8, 43.8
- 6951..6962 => -0.8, 44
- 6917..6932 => 0.4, 40.4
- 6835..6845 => -0.5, 44.3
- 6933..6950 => -1.1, 43.9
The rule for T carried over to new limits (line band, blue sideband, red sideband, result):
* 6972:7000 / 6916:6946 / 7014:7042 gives -0.8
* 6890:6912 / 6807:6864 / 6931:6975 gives 0.5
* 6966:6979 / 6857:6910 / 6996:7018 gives -0.4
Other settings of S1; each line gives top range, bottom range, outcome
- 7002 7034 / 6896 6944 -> 1.00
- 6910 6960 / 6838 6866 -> 1.02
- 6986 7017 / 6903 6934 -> 1.01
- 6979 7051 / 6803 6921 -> 1.00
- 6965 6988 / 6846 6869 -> 1.02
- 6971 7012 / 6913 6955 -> 0.99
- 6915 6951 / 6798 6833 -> 1.04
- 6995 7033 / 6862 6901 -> 0.97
